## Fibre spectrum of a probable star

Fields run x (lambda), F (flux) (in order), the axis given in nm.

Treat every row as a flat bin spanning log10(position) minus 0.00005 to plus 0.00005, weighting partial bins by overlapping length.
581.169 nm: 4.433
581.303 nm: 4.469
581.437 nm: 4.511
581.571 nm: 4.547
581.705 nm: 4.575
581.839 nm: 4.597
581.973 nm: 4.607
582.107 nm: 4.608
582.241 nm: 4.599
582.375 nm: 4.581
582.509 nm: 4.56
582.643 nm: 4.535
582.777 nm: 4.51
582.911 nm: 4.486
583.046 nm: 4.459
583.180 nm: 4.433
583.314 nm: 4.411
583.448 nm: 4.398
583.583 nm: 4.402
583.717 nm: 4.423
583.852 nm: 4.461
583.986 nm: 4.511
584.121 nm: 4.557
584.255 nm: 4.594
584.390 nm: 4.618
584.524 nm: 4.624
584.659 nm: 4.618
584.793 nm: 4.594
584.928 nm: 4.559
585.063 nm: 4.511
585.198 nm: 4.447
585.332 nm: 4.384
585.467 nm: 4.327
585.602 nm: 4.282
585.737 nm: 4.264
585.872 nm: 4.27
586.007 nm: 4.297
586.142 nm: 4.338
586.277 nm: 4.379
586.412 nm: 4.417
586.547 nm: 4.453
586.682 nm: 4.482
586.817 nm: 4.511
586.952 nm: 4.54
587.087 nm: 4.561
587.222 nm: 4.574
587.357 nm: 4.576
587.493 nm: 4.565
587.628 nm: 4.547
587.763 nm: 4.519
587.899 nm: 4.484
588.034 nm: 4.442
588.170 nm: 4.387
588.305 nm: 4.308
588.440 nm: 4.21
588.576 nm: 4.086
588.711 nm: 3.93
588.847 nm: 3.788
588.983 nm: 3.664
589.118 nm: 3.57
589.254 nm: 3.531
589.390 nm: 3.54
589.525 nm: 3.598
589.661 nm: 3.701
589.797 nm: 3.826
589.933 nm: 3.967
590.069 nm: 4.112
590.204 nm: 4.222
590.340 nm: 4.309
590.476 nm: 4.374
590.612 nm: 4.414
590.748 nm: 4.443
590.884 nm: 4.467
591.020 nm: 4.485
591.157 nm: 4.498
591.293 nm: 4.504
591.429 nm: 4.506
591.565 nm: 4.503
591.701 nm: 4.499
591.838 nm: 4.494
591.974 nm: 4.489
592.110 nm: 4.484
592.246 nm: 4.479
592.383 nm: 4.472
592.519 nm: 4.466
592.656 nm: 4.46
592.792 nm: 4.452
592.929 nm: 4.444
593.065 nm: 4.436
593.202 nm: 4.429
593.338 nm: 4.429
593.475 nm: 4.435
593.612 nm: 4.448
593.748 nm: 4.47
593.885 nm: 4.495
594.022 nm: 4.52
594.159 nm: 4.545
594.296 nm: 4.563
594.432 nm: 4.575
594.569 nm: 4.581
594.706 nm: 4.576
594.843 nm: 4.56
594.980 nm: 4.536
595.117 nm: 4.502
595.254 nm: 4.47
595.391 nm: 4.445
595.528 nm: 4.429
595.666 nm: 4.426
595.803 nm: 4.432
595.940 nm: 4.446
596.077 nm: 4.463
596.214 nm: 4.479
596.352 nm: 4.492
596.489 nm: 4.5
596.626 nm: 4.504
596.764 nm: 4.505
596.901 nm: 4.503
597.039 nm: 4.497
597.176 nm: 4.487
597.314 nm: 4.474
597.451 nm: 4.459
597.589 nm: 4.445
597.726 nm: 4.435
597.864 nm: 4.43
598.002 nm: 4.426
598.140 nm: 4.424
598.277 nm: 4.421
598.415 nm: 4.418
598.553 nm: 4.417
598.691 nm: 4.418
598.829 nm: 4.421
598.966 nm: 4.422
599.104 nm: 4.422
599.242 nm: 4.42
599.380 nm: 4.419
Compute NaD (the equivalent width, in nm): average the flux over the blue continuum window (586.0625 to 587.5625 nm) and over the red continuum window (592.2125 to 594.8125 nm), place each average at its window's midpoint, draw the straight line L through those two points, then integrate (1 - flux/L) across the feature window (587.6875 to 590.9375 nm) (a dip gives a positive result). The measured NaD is 0.298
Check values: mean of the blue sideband 4.49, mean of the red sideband 4.49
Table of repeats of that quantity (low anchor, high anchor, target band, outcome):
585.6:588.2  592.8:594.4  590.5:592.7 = 0.00 nm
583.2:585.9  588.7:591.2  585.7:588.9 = -0.10 nm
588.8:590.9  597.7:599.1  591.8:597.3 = -0.36 nm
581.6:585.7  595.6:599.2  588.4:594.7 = 0.27 nm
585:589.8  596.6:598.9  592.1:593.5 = -0.03 nm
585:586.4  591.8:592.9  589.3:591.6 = 0.13 nm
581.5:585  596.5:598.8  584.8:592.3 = 0.35 nm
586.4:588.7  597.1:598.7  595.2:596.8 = -0.01 nm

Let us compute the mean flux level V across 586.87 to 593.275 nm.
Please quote 4.29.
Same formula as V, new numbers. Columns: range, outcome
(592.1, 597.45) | 4.48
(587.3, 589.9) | 4.06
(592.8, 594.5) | 4.48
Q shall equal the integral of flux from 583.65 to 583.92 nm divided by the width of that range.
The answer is 4.44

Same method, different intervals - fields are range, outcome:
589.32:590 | 3.72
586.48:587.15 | 4.51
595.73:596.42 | 4.46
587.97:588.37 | 4.38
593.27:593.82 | 4.45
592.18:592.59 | 4.46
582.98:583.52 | 4.43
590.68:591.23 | 4.47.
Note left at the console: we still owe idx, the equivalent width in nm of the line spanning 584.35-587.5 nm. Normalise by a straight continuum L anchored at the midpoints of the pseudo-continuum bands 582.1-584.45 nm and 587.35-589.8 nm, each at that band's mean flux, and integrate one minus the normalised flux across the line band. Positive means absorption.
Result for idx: -0.13 nm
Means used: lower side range 4.51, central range 4.46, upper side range 4.06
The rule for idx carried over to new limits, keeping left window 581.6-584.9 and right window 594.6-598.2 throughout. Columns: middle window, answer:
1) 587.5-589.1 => 0.11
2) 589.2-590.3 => 0.17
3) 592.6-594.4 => 0.01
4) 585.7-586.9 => 0.04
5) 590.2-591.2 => 0.02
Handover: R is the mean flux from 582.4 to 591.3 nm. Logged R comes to 4.33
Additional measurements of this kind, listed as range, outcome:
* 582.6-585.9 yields 4.47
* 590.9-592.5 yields 4.49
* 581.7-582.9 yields 4.57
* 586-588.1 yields 4.49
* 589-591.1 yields 4.03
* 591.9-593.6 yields 4.46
